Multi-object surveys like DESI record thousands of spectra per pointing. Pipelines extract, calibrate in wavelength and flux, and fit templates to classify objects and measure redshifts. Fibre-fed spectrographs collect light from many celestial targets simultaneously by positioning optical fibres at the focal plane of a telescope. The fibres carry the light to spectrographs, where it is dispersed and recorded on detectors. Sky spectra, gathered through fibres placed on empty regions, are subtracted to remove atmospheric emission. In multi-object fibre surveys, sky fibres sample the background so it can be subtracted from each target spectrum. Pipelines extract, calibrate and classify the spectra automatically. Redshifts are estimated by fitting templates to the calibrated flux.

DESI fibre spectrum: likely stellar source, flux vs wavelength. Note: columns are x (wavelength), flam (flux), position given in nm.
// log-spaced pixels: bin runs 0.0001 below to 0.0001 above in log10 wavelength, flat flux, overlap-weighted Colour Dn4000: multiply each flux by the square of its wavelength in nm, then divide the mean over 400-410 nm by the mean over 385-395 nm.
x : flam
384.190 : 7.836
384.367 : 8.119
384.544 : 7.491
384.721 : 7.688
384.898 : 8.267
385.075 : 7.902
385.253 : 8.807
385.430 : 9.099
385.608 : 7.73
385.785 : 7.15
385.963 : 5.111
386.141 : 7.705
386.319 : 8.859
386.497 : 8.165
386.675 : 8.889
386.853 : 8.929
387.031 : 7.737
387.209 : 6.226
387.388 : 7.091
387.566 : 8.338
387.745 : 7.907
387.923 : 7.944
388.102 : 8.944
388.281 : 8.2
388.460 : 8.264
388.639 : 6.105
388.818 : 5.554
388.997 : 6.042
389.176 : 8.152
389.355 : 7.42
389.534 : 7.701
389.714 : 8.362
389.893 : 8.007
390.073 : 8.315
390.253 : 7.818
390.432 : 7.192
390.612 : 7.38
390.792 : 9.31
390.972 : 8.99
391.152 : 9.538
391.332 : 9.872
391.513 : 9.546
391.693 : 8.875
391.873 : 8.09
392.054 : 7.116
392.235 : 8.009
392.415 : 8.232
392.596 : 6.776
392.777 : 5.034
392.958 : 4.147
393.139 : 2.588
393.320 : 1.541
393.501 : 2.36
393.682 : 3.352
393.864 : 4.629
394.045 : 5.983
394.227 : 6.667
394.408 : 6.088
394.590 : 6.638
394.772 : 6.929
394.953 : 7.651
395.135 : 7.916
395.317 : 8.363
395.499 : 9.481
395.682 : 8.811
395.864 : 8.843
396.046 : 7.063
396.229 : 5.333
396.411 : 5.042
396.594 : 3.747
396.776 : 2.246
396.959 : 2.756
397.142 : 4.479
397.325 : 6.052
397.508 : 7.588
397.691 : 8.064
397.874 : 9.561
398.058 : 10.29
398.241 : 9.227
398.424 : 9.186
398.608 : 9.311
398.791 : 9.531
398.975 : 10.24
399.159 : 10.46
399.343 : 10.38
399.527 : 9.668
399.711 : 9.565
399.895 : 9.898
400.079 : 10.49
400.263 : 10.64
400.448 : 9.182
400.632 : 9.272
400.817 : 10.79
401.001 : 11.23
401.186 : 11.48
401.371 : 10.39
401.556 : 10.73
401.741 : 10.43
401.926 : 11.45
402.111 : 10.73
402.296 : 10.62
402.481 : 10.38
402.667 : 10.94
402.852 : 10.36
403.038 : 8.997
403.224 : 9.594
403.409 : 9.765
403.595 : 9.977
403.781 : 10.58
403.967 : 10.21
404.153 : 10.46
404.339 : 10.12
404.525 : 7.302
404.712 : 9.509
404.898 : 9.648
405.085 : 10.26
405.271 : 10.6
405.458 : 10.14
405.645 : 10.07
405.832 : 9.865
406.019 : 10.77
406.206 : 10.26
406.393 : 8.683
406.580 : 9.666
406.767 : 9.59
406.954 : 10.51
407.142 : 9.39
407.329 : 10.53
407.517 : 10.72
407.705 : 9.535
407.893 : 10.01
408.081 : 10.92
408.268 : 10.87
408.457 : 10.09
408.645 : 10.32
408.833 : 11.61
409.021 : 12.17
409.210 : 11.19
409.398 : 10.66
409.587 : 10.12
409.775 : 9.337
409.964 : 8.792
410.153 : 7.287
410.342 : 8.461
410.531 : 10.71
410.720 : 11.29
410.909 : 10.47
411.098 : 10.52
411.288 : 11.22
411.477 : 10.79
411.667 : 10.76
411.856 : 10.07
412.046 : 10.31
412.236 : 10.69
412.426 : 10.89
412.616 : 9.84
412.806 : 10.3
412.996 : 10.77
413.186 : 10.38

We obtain 1.53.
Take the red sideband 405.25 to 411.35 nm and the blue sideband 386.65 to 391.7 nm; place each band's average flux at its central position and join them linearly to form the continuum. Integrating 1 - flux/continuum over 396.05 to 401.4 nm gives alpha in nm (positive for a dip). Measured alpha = 0.40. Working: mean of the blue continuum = 8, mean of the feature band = 8.45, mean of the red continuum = 10.2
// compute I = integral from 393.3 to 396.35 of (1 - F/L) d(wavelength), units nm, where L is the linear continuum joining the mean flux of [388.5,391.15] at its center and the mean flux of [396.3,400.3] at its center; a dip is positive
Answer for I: 0.57 nm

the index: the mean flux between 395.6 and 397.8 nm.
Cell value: 5.85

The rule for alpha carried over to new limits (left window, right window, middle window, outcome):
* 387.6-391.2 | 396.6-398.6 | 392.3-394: 0.695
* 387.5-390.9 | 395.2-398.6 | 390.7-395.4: 0.458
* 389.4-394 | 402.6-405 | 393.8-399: 0.585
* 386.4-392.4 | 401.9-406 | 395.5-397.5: 0.730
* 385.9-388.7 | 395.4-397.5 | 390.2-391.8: -0.391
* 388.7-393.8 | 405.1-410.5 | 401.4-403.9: -0.341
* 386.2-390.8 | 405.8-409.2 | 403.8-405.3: 0.026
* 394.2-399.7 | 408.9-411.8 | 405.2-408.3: -0.179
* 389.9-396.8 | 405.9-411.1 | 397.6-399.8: -0.456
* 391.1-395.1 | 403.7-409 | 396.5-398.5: 0.265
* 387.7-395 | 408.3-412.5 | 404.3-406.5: -0.066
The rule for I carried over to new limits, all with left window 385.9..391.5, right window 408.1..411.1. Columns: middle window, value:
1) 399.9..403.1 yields -0.387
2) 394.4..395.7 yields 0.128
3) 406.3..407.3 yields 0.031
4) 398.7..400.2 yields -0.152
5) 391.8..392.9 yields 0.160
